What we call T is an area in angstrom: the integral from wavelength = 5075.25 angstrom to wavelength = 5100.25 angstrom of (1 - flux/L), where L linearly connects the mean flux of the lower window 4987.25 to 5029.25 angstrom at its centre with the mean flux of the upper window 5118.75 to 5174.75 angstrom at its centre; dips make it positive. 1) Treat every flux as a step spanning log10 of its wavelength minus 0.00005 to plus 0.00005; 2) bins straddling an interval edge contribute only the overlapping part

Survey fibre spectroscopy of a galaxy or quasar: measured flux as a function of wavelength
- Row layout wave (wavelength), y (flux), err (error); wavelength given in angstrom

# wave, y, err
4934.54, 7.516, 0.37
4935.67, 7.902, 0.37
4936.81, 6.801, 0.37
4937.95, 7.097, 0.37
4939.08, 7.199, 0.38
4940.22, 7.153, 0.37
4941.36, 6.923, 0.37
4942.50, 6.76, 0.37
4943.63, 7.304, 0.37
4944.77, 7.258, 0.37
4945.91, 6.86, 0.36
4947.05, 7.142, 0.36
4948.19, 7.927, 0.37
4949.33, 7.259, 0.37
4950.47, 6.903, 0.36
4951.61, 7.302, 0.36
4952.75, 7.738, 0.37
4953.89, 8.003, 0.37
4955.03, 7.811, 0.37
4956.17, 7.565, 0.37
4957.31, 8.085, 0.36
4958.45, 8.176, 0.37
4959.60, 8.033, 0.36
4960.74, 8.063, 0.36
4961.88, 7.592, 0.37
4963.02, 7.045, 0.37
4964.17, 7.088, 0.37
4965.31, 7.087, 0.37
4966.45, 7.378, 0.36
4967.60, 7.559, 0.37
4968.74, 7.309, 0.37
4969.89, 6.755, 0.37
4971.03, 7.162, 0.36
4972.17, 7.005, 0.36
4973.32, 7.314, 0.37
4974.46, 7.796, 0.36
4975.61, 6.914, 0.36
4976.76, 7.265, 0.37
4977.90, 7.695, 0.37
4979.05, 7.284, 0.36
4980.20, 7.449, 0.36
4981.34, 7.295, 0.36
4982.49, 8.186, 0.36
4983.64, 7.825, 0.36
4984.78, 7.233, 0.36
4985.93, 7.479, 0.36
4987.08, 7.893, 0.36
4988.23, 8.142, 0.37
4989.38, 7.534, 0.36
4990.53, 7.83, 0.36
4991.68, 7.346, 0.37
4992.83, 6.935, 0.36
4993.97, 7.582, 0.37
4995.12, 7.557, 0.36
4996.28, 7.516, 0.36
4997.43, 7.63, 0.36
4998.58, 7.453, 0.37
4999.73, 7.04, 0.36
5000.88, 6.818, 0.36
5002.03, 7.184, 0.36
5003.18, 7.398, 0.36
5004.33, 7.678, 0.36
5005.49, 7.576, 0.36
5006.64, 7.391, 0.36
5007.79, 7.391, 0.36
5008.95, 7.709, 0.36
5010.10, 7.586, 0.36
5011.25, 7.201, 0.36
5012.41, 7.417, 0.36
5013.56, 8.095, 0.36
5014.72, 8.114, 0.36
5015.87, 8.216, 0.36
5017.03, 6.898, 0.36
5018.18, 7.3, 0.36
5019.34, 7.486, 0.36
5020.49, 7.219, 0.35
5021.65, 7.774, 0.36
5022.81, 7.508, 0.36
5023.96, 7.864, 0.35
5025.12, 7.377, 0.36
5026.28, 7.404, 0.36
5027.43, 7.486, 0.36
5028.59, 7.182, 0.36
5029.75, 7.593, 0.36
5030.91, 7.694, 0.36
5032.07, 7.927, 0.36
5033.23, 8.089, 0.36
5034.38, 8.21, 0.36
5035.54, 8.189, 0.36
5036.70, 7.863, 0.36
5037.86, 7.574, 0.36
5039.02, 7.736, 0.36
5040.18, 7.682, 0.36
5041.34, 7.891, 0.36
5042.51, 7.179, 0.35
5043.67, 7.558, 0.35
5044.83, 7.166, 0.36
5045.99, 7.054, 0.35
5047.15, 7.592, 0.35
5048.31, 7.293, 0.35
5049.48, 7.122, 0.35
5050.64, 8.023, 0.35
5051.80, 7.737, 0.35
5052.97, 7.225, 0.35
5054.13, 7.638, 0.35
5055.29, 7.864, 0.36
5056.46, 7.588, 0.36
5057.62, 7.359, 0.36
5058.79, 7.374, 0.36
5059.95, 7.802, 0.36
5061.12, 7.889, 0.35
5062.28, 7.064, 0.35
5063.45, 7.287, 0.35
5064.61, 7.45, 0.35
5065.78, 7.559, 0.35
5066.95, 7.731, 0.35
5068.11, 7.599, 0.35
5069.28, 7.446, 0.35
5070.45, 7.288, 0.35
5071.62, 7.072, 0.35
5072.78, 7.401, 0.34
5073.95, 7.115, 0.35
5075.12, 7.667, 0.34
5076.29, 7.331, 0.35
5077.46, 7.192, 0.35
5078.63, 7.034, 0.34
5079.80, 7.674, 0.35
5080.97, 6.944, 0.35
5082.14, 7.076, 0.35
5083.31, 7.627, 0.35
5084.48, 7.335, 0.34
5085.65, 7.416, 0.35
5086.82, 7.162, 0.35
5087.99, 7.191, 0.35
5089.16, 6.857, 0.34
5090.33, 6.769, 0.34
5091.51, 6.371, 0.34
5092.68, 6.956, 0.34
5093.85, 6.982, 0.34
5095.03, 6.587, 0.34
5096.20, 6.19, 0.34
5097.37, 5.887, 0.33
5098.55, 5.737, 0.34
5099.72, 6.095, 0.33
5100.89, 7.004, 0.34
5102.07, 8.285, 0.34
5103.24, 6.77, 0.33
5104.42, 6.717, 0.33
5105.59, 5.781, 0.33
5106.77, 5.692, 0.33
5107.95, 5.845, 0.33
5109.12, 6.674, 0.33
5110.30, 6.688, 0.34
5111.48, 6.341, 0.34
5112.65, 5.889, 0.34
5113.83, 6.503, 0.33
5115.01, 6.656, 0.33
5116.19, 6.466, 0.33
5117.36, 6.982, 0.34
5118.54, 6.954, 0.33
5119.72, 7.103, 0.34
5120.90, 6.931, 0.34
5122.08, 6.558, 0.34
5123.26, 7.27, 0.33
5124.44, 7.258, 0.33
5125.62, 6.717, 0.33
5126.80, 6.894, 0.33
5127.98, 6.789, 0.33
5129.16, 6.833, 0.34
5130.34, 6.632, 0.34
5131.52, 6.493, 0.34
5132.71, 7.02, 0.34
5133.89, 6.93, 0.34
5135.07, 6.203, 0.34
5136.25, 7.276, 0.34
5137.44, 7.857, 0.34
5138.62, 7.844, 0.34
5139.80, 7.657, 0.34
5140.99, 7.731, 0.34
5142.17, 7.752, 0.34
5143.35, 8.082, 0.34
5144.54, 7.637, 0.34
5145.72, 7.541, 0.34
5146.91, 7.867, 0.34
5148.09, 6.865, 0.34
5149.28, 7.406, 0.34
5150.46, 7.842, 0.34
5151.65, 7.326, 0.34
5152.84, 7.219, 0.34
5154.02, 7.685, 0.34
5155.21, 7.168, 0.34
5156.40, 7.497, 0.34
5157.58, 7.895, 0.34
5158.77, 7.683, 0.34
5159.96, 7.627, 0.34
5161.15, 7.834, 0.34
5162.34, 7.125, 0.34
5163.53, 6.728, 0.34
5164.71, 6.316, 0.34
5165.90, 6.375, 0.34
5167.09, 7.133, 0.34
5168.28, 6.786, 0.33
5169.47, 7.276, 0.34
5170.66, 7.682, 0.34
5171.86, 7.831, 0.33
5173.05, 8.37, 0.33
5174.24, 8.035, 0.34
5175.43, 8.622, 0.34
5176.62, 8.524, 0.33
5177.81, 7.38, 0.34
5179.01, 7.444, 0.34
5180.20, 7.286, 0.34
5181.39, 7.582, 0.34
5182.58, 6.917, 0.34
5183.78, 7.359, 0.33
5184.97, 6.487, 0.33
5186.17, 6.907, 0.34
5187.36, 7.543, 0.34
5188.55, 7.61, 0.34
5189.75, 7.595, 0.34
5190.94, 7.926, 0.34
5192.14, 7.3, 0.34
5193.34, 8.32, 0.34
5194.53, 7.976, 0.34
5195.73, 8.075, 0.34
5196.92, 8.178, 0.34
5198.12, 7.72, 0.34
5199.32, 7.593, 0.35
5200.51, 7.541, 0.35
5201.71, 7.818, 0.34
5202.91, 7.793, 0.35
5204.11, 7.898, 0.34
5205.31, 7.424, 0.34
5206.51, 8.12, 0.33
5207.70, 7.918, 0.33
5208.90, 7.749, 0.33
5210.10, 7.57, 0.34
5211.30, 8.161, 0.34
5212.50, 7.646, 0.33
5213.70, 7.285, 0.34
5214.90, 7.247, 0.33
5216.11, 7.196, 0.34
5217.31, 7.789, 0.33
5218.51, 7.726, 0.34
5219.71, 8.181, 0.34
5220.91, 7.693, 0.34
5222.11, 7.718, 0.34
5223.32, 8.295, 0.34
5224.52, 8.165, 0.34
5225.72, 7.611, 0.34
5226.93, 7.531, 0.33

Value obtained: 1.6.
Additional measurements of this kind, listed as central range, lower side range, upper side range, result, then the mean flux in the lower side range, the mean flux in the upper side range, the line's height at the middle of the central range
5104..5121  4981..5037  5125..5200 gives 2.30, 7.58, 7.43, 7.48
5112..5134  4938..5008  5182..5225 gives 2.35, 7.43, 7.68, 7.59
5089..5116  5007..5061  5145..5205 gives 3.85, 7.59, 7.53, 7.56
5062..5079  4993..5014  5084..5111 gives -1.19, 7.44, 6.65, 6.88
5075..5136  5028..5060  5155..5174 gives 5.66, 7.61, 7.35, 7.48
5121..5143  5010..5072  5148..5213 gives 1.34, 7.57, 7.56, 7.56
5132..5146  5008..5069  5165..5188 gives 0.04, 7.58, 7.43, 7.47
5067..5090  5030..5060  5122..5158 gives 0.67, 7.63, 7.29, 7.51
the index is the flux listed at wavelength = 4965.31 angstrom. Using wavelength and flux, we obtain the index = 7.087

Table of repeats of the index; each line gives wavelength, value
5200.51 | 7.541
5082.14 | 7.076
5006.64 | 7.391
